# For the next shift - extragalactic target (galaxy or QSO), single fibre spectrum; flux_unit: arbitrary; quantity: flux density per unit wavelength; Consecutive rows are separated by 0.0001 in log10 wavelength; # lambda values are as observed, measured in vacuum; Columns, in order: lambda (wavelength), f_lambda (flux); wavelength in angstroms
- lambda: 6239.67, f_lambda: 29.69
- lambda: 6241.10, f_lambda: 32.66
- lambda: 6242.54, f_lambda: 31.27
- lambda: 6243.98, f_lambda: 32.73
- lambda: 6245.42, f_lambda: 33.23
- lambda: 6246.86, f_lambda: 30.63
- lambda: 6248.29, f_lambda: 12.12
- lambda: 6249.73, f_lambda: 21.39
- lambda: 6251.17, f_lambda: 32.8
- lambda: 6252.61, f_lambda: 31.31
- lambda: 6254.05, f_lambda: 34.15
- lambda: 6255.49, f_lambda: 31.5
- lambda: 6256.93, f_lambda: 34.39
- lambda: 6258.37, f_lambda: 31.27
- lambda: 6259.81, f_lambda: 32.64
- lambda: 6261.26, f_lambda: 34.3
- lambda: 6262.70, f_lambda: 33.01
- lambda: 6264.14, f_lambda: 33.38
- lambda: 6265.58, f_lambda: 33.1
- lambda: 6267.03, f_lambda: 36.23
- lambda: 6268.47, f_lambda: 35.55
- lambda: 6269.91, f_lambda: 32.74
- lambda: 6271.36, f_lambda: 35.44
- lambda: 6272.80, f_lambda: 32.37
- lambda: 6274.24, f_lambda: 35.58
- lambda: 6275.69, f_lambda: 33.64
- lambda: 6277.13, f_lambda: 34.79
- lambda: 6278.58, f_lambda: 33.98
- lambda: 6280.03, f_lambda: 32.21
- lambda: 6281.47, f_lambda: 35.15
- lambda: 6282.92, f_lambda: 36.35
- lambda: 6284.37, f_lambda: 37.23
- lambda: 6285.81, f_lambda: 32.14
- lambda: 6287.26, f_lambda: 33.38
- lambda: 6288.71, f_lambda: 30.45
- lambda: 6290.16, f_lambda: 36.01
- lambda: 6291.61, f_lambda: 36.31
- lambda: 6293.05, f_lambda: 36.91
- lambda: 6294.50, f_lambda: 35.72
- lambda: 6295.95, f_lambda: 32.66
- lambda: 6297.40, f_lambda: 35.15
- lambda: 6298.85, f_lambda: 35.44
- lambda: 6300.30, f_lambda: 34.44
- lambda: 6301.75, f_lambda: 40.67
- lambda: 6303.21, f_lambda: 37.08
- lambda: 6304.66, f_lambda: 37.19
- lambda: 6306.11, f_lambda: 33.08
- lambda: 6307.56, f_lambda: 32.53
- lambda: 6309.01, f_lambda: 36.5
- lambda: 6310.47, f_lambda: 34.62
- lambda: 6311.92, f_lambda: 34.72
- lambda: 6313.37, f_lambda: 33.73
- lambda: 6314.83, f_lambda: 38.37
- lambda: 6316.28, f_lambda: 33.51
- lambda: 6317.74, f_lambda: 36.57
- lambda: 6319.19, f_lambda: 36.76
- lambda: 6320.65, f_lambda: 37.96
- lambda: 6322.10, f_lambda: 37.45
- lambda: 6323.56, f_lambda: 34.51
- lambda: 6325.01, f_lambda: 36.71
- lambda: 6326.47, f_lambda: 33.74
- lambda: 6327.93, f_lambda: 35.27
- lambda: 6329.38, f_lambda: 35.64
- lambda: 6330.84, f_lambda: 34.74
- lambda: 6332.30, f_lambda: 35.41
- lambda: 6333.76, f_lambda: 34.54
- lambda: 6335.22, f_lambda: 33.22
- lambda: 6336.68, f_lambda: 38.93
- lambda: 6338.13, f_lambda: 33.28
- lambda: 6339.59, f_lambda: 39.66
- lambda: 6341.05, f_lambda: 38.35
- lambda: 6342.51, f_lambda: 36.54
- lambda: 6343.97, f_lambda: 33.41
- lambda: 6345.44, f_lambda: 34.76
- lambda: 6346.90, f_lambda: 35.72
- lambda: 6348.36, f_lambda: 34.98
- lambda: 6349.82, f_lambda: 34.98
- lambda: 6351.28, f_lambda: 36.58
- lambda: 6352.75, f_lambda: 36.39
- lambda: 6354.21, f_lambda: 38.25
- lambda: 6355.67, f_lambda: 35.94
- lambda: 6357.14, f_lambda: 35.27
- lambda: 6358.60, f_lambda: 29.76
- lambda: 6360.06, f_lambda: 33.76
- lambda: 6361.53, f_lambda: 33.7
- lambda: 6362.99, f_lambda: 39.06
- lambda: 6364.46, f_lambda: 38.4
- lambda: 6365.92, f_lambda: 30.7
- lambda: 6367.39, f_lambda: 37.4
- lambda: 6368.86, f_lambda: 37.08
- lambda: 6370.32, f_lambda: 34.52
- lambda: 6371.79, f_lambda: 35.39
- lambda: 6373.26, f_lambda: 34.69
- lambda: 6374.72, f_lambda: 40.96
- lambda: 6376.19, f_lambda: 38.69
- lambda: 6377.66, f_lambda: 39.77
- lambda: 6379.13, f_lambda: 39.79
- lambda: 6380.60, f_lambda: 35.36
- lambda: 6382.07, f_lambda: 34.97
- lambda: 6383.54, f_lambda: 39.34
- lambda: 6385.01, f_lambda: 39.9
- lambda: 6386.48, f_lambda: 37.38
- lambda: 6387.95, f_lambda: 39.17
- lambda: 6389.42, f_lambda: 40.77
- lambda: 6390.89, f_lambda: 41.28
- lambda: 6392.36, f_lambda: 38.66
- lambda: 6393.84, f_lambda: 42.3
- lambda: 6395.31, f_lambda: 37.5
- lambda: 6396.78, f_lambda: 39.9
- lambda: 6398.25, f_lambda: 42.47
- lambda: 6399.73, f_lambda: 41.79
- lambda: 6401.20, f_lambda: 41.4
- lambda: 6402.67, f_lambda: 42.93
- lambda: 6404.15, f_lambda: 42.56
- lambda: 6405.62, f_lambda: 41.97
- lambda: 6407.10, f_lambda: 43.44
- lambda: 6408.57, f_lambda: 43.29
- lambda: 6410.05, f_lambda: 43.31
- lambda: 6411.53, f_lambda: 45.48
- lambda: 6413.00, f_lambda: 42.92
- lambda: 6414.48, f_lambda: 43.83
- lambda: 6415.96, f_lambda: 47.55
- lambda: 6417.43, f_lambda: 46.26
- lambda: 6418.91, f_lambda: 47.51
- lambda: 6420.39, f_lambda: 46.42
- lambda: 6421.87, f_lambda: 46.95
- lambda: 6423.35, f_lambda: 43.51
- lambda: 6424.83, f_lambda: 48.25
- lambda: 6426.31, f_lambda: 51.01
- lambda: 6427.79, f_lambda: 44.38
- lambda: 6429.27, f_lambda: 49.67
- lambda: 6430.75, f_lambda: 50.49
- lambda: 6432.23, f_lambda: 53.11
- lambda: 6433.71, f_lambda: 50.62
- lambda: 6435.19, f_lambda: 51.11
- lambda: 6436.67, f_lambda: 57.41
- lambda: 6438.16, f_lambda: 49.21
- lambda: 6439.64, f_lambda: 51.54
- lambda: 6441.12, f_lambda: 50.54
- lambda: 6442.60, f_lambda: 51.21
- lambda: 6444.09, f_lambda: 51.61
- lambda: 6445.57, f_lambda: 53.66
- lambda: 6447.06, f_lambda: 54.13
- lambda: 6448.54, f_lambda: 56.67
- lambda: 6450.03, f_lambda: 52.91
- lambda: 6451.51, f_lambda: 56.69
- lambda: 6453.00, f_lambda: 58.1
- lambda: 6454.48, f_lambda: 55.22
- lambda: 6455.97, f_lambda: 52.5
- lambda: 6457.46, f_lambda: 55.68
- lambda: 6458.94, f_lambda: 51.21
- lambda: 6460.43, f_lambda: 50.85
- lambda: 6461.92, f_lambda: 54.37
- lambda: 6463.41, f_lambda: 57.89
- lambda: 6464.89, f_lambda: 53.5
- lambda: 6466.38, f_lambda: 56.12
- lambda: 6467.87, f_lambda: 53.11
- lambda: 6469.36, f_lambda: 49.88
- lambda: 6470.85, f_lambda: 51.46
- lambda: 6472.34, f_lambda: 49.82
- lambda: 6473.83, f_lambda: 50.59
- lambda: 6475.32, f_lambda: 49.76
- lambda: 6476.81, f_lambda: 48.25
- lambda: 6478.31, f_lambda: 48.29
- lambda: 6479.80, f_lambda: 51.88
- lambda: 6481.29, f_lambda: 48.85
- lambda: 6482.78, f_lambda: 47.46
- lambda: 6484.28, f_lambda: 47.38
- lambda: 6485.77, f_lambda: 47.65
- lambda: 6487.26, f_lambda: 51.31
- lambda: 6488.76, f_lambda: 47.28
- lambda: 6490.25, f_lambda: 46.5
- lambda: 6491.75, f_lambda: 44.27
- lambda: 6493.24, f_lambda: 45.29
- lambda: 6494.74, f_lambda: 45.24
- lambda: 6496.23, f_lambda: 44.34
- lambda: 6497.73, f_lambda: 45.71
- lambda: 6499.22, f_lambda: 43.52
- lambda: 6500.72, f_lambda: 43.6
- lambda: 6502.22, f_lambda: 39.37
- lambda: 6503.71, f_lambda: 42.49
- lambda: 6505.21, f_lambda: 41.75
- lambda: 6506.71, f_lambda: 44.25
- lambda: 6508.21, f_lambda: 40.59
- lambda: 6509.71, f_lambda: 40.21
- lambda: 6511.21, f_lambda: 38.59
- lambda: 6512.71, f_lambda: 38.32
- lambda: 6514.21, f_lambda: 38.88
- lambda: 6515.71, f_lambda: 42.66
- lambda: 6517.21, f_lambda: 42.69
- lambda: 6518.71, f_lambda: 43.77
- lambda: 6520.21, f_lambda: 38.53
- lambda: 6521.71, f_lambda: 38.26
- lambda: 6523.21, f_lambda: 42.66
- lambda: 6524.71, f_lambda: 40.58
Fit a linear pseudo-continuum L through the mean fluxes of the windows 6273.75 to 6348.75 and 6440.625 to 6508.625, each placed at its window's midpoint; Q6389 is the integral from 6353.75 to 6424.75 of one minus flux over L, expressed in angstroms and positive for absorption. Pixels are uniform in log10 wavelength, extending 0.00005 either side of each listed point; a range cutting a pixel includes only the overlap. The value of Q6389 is 3.9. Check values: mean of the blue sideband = 35.3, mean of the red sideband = 49.7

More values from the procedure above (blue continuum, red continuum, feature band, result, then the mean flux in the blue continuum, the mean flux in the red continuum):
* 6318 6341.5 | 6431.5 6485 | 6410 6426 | 0.4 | 36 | 52.3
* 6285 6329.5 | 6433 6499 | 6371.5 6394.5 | 2.2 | 35.3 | 51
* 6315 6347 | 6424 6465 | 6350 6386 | 4.2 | 35.8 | 52.6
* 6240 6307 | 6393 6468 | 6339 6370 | 4.2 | 33.3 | 48.9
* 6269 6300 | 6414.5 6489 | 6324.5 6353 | 3.0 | 34.5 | 51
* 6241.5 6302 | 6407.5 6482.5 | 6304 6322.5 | 0.9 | 33.1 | 50.5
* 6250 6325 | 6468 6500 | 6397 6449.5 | -4.5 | 34.6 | 47.9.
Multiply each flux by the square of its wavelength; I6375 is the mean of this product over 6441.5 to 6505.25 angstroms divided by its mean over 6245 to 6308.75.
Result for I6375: 1.59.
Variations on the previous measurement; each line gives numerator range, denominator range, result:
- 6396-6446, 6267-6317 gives 1.40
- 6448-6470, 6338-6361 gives 1.58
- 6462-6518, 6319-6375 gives 1.36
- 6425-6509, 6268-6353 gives 1.48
